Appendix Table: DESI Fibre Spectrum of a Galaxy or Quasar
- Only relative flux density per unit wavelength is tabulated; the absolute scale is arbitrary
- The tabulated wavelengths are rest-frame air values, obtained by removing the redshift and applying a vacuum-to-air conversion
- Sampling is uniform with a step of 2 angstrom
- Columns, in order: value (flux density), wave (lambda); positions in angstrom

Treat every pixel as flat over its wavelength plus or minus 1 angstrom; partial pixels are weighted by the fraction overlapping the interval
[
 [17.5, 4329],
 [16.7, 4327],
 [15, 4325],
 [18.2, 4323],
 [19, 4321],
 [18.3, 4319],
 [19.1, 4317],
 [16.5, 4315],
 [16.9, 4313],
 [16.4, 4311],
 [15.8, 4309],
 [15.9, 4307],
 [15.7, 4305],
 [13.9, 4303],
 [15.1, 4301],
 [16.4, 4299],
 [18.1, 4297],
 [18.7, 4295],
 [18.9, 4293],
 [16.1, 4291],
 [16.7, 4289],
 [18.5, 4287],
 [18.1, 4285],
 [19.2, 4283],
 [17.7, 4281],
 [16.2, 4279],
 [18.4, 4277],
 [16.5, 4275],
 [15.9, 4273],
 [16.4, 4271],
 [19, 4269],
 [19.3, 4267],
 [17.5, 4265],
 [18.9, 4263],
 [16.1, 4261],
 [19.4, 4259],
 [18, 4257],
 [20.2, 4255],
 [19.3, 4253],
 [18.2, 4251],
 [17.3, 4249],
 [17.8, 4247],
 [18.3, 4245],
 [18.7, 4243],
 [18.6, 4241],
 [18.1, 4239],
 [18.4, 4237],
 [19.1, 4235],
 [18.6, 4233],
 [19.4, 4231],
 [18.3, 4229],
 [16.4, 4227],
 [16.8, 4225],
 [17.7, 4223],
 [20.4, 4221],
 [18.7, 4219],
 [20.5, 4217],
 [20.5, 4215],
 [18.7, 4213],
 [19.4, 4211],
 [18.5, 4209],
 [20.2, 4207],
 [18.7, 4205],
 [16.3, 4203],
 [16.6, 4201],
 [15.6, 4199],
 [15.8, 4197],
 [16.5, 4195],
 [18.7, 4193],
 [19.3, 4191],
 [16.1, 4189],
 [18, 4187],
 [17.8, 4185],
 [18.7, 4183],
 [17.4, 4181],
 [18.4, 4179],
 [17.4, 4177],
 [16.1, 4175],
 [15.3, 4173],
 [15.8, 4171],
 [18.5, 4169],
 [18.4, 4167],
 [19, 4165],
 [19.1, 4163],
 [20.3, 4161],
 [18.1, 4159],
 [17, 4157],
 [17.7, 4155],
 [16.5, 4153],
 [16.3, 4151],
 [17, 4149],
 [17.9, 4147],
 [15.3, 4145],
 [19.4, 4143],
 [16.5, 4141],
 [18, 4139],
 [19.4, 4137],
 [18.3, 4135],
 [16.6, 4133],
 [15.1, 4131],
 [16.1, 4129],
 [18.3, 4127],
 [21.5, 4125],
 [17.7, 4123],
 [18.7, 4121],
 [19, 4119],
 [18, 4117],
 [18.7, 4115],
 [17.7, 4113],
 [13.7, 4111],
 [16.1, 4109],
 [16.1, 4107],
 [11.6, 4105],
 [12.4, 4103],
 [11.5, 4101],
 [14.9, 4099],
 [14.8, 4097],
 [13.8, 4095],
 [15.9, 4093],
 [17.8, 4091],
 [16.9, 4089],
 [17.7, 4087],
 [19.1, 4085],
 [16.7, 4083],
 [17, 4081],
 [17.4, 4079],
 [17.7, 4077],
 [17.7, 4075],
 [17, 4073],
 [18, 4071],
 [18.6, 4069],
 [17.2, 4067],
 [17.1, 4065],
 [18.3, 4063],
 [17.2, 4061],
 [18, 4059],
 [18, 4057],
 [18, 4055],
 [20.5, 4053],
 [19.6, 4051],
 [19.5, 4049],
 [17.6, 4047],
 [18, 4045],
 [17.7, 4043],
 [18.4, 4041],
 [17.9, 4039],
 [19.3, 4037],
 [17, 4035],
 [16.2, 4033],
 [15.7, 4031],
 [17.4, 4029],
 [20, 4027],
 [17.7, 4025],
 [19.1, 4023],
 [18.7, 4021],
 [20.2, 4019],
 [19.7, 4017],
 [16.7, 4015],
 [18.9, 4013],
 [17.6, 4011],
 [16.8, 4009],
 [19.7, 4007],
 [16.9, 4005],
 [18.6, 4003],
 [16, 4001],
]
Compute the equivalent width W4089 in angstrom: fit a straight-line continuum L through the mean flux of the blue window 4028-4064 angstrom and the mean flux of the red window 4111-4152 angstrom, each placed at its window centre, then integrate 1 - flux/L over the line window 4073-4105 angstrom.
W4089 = 3.4 angstrom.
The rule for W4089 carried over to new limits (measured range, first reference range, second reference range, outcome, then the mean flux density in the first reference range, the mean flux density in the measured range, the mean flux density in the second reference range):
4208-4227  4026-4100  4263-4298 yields -1.28 angstrom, 17.6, 18.9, 17.8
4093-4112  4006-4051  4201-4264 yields 4.50 angstrom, 18.2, 14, 18.5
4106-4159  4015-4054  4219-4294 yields 2.40 angstrom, 18.4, 17.4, 18.1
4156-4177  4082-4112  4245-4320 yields -2.15 angstrom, 15.3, 17.7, 17.5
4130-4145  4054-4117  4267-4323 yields -0.66 angstrom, 16.6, 17.5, 17.2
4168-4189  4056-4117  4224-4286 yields 0.10 angstrom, 16.5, 17.3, 18.1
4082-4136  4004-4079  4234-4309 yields 4.49 angstrom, 18.1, 16.5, 17.7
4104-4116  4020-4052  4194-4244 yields 1.67 angstrom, 18.1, 15.7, 18.3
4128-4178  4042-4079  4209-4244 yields 2.79 angstrom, 18.1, 17.4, 18.7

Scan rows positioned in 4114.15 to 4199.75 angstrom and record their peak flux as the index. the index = 21.5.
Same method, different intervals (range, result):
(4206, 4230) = 20.5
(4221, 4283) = 20.4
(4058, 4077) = 18.6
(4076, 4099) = 19.1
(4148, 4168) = 20.3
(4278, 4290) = 19.2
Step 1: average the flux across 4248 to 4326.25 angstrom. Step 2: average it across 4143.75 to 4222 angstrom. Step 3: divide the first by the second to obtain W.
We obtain 1.0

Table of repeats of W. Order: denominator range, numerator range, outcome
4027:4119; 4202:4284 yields 1.07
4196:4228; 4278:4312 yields 0.93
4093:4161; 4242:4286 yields 1.08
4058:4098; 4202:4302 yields 1.06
